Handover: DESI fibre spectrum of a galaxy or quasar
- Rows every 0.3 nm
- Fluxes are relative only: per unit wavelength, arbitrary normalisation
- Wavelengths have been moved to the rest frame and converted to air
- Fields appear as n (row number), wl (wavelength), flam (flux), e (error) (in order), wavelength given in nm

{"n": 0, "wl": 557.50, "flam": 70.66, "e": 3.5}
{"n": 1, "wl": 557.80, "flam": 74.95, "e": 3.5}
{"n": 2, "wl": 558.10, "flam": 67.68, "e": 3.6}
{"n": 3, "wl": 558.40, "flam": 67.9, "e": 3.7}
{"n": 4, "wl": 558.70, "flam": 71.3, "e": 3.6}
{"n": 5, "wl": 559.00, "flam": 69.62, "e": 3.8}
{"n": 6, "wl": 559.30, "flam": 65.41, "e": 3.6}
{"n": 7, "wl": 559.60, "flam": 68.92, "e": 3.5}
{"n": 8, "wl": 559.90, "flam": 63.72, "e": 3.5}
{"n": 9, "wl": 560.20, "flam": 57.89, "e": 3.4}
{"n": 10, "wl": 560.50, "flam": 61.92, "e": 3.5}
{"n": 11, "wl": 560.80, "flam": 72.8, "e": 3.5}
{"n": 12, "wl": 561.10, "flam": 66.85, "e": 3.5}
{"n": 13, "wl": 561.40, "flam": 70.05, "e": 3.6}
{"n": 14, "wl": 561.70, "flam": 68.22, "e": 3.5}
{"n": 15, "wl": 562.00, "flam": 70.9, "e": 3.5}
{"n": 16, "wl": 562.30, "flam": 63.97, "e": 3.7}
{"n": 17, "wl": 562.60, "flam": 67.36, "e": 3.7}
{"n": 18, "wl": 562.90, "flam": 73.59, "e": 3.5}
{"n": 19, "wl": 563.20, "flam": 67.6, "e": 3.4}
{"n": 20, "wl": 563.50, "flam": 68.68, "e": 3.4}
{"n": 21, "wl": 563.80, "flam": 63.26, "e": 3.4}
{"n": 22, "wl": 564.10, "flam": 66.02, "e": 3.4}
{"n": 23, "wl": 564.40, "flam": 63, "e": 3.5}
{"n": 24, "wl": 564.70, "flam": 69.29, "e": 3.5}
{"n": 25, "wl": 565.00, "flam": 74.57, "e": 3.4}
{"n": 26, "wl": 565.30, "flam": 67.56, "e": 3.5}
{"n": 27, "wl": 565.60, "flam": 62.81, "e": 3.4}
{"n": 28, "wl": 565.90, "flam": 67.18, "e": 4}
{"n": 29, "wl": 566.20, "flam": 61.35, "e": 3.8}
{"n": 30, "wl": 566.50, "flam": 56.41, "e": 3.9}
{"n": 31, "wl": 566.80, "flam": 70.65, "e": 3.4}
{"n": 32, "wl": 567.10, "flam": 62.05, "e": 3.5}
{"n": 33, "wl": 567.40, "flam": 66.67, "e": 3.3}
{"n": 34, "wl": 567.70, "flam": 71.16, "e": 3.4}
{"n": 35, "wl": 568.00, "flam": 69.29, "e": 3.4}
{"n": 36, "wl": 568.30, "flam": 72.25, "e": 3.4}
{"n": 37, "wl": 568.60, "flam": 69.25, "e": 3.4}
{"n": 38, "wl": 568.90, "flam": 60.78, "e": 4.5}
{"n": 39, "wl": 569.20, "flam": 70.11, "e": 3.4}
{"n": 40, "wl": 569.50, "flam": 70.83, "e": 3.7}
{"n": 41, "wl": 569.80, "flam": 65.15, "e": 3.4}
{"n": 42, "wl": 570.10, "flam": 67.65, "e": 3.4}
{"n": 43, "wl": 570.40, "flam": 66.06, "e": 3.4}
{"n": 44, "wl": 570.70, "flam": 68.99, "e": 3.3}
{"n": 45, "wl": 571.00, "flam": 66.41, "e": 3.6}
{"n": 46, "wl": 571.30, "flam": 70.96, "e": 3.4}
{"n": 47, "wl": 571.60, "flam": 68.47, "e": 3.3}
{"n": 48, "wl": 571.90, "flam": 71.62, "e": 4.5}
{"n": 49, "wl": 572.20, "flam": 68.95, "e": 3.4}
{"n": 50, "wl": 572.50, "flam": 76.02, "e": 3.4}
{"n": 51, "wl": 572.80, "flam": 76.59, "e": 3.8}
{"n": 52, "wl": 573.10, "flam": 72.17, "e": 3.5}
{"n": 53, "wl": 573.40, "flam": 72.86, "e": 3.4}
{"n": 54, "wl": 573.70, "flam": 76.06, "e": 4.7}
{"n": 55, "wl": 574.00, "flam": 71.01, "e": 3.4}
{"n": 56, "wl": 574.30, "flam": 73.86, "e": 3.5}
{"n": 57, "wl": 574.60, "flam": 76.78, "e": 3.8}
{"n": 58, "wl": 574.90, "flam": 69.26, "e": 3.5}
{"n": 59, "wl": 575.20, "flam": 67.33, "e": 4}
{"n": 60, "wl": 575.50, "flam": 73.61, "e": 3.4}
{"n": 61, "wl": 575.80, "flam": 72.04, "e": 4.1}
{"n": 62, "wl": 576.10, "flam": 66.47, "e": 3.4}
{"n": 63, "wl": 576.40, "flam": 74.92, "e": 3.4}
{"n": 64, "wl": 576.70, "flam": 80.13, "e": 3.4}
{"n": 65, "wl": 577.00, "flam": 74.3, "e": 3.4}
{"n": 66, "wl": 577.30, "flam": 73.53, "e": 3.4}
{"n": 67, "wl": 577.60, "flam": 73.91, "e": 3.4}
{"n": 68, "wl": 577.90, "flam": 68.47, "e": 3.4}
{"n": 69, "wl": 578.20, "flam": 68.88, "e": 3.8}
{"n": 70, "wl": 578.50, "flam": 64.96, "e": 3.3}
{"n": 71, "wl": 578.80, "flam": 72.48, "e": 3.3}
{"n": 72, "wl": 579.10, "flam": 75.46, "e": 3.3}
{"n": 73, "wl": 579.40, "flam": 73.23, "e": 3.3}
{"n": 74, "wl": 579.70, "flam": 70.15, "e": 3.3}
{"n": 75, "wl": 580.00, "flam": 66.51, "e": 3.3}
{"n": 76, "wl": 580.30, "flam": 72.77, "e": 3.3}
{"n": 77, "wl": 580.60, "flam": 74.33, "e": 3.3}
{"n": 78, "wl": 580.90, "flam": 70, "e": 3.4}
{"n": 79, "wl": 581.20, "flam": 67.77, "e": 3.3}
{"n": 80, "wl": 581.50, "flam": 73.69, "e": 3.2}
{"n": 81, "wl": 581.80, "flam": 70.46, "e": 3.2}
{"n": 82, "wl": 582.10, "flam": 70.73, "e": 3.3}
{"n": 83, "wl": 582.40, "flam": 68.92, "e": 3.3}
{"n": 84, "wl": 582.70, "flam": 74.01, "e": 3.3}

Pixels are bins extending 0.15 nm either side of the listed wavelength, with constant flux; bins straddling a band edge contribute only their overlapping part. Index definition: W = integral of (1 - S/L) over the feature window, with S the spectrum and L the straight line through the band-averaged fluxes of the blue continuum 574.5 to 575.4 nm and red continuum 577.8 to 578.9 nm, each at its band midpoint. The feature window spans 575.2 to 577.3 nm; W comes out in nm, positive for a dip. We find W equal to -0.09 nm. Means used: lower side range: 70.9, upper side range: 68.5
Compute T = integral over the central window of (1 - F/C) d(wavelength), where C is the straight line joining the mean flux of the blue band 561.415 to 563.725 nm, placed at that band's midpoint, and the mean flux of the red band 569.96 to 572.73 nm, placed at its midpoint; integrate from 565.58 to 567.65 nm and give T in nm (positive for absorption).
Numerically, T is 0.14 nm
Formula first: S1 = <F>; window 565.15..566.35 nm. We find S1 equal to 64.7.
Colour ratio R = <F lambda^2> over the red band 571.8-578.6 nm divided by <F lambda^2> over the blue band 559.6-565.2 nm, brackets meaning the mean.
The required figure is 1.13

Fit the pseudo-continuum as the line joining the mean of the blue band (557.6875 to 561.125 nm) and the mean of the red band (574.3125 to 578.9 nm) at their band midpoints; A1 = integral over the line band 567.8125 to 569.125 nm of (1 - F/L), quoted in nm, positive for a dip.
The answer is 0.030 nm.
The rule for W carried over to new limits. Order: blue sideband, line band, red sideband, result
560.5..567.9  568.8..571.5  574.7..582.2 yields 0.052 nm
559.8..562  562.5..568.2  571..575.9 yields 0.131 nm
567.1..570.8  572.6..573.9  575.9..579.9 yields -0.083 nm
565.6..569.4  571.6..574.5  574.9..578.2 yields -0.130 nm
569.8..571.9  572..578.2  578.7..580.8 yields -0.248 nm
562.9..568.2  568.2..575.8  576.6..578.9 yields -0.124 nm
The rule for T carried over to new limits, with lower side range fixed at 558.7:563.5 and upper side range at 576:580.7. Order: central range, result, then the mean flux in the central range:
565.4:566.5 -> 0.09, 62.9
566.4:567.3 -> 0.07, 63.6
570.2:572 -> 0.04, 68.6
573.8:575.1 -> -0.03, 72.6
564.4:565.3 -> -0.02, 69.7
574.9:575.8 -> 0.01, 70.5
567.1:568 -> 0.02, 67.8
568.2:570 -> 0.04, 67.9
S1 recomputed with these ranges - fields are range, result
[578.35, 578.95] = 68.7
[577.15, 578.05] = 72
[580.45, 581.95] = 71.2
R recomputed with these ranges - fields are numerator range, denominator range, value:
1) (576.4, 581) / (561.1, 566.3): 1.13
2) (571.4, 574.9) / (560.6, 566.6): 1.12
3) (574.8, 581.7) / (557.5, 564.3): 1.12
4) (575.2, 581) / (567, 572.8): 1.07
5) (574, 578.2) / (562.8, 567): 1.13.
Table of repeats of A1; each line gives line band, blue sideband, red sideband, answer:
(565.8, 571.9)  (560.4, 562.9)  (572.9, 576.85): 0.31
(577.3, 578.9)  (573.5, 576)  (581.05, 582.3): 0.03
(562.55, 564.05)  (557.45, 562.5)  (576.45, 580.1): 0.01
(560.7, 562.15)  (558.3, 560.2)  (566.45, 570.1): -0.06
